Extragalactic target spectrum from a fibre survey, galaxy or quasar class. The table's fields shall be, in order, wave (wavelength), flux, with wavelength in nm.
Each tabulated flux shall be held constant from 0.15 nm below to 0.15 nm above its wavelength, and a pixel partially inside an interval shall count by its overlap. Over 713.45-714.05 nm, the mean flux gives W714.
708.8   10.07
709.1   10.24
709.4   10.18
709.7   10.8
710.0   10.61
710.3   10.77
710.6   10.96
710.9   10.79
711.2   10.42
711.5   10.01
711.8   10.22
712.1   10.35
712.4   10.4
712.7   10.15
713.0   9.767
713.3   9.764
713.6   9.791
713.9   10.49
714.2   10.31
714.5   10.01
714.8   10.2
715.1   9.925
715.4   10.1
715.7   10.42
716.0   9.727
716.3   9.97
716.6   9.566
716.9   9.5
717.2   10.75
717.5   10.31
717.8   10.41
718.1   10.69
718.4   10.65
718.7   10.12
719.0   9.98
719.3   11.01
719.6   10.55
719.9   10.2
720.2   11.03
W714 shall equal 10.1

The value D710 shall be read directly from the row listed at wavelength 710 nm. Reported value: 10.61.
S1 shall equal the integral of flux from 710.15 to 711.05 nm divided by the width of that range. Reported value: 10.8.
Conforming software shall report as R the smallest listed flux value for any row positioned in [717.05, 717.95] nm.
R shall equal 10.31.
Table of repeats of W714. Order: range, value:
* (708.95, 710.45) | 10.5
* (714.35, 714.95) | 10.1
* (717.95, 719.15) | 10.4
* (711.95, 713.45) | 10.1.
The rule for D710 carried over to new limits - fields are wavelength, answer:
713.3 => 9.764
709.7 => 10.8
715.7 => 10.42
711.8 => 10.22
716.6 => 9.566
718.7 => 10.12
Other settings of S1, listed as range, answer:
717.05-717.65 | 10.5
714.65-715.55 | 10.1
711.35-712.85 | 10.2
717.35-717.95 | 10.4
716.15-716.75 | 9.77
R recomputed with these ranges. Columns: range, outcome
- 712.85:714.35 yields 9.764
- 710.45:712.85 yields 10.01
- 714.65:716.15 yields 9.727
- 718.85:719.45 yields 9.98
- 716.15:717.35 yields 9.5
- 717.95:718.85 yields 10.12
